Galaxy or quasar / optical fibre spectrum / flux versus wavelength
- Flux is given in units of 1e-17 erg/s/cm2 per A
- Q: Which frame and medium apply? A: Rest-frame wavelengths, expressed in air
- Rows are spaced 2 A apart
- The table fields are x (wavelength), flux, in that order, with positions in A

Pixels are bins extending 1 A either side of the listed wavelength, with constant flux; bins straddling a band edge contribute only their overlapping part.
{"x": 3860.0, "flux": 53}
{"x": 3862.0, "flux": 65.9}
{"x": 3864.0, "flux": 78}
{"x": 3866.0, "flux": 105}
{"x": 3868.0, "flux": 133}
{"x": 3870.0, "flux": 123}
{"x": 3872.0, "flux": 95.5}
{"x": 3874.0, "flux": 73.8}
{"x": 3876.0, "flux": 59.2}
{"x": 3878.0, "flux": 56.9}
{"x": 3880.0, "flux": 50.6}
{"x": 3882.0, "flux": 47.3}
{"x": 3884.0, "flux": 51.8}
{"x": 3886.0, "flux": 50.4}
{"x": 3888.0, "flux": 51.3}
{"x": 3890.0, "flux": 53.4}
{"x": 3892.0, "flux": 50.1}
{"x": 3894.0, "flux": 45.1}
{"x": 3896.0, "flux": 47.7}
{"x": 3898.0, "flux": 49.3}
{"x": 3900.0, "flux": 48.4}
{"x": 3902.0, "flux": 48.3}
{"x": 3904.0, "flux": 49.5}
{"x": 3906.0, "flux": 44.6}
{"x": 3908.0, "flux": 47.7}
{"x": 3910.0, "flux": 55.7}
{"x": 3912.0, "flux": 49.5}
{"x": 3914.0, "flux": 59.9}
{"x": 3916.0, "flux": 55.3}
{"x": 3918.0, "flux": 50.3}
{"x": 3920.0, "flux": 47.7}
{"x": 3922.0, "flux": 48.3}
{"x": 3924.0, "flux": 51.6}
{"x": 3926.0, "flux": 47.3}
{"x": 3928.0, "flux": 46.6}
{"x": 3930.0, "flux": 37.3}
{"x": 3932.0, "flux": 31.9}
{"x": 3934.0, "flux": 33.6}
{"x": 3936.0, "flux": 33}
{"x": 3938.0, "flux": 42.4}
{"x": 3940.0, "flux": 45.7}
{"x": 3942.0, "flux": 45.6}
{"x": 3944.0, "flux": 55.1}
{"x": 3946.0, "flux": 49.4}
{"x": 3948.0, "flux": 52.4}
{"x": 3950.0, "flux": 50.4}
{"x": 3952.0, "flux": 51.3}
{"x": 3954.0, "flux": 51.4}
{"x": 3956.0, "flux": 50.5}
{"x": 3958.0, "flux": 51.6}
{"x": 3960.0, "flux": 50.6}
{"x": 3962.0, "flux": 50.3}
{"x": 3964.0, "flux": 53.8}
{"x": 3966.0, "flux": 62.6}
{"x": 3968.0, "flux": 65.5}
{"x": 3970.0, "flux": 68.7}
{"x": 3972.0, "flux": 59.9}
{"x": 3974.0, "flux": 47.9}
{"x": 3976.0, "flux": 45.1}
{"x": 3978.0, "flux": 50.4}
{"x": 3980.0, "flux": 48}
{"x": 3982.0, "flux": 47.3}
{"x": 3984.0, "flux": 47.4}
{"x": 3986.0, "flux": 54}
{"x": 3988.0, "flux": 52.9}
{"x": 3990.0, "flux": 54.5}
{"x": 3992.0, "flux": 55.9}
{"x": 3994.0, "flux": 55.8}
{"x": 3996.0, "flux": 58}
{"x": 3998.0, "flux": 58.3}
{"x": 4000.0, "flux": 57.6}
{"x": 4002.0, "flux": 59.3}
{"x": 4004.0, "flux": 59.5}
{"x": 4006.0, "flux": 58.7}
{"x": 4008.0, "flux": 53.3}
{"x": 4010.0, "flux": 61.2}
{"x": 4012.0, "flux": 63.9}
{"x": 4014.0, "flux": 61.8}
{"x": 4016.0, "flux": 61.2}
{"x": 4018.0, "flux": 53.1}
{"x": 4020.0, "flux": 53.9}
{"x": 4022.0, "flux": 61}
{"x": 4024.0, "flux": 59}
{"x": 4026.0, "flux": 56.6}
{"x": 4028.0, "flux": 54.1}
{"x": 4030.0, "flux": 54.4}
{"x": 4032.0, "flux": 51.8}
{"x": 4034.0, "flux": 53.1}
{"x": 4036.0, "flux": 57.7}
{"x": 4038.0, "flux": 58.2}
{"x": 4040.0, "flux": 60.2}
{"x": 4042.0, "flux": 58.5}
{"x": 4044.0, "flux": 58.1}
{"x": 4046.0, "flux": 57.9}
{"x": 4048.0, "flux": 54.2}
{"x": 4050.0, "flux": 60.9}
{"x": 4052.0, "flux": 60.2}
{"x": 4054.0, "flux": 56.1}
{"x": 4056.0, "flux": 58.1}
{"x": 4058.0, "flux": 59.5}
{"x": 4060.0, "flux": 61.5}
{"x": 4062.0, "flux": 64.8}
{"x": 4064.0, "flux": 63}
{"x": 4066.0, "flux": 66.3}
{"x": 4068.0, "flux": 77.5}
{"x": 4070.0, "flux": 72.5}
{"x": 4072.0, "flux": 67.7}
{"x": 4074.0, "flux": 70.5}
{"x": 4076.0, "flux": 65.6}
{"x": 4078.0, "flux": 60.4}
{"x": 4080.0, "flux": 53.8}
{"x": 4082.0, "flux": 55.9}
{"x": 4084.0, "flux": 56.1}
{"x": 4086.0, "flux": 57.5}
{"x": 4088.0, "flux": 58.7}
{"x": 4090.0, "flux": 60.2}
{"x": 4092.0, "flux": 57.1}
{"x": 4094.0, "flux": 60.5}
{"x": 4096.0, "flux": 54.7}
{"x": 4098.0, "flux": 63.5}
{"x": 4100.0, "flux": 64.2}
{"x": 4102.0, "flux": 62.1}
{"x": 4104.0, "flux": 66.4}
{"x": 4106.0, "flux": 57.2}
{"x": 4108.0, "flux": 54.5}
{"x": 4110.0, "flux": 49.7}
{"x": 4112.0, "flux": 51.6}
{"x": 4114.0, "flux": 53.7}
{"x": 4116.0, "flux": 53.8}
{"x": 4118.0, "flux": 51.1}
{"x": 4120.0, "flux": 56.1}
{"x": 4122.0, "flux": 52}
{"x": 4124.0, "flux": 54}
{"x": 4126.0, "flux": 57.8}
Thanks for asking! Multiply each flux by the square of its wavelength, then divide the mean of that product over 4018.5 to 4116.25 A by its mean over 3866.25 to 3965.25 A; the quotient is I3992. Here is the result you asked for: 1.2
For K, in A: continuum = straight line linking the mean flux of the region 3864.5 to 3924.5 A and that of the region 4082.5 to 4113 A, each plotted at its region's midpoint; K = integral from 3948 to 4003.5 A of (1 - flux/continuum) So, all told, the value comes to 5.0 A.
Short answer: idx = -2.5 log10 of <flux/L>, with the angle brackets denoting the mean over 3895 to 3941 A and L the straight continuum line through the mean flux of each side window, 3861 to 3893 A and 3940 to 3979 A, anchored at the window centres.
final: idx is 0.32 mag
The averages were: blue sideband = 71.6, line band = 46.6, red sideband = 53.1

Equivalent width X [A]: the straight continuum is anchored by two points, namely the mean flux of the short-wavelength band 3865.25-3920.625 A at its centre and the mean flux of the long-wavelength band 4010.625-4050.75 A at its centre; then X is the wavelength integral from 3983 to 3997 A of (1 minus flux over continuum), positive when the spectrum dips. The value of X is 1.0 A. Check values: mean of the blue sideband 60.6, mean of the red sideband 57.5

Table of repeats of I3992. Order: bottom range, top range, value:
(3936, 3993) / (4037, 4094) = 1.24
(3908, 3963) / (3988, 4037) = 1.24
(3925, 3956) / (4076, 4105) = 1.42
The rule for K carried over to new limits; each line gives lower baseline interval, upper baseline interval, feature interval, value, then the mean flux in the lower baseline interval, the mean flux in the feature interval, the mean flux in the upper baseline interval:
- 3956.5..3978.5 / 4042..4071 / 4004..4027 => 0.1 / 55.1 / 58.6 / 62.1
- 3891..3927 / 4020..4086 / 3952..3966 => 0.3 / 49.8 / 52.2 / 60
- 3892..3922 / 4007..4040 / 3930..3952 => 3.4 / 49.9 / 44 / 57.2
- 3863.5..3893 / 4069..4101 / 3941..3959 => 4.6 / 71.9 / 50.9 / 61.2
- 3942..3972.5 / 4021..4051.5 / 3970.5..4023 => 0.3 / 54.5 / 55.5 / 57.1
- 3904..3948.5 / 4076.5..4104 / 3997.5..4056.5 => -3.6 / 46.9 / 57.7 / 59.2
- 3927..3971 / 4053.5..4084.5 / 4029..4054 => 1.2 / 49.1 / 57.1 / 63.3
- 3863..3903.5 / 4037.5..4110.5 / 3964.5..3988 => 3.4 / 65.7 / 54.2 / 60.7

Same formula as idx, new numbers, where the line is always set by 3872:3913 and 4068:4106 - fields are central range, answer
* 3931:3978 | 0.117 mag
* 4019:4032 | 0.052 mag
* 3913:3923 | 0.031 mag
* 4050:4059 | 0.028 mag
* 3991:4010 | 0.003 mag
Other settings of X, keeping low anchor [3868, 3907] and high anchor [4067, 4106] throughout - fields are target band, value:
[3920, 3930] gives 2.14 A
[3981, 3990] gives 1.49 A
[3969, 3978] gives 0.87 A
